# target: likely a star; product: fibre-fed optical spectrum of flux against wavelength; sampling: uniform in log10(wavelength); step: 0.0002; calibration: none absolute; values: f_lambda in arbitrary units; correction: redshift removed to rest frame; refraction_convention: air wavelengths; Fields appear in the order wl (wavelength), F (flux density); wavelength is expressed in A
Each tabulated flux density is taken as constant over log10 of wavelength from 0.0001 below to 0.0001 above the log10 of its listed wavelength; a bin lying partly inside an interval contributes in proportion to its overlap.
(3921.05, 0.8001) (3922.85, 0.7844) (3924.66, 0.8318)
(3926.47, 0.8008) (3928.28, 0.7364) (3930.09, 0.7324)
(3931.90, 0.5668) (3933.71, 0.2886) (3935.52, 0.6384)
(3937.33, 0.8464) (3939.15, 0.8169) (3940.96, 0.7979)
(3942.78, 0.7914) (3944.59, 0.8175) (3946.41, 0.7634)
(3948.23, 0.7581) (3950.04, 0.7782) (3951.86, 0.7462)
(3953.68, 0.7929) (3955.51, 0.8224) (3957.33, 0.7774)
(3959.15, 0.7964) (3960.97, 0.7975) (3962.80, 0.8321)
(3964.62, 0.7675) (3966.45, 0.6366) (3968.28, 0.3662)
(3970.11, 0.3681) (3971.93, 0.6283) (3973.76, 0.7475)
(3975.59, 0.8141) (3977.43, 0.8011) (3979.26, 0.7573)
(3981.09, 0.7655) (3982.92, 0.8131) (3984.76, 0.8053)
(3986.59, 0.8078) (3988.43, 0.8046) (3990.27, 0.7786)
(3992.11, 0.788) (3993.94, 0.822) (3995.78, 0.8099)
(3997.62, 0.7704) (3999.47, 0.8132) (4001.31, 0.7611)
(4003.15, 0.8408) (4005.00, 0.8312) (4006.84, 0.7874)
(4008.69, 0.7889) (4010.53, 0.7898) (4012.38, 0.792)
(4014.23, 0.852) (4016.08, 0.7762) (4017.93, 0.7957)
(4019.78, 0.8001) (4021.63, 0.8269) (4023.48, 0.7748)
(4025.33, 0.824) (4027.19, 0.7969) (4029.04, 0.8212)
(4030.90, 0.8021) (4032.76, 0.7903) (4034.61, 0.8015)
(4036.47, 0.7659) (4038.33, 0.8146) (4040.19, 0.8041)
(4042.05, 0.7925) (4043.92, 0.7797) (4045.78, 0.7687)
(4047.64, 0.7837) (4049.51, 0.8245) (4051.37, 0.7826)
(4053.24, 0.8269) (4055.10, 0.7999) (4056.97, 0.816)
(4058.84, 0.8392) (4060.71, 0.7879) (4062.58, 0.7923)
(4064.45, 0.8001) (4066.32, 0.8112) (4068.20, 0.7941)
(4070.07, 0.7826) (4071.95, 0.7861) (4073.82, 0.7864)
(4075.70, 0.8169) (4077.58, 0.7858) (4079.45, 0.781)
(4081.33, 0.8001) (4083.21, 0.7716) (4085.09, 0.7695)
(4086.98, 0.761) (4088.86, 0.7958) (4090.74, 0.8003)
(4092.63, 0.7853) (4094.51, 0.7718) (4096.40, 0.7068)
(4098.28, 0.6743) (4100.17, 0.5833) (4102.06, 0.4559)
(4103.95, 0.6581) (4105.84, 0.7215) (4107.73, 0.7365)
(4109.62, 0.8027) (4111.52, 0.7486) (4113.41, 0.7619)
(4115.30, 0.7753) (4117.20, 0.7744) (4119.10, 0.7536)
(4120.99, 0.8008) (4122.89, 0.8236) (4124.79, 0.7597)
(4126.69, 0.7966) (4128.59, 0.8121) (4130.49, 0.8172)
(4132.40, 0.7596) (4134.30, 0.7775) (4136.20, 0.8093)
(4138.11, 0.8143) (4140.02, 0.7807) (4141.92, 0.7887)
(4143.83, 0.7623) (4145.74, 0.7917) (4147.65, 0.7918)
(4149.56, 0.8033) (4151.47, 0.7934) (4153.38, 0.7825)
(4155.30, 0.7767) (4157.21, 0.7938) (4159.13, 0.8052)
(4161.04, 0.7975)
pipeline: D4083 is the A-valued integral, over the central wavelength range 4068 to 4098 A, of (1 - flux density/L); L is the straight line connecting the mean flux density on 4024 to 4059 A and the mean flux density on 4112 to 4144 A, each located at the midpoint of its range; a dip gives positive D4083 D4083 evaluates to 0.6 A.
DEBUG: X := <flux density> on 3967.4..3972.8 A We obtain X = 0.454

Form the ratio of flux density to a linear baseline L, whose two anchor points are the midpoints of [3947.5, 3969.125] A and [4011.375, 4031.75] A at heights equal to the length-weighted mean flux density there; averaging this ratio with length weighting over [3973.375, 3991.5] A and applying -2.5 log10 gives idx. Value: -0.04 mag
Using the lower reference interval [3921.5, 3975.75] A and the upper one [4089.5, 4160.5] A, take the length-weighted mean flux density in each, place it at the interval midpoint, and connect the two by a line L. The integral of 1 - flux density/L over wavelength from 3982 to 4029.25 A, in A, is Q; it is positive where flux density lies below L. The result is -4.4 A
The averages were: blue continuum 0.721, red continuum 0.761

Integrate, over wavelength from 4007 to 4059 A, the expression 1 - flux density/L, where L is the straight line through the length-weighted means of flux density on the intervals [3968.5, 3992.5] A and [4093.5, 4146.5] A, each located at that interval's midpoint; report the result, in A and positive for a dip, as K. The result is -4.3 A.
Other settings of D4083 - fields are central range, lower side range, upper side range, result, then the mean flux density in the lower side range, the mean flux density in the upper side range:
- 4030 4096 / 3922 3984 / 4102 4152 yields -3.26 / 0.729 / 0.771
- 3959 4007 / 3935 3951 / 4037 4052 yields 2.16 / 0.782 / 0.793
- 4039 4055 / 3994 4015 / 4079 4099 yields -0.23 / 0.803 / 0.766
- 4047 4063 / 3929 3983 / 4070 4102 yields -1.32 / 0.72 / 0.753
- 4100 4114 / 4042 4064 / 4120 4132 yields 1.97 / 0.8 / 0.8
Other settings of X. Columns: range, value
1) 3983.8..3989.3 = 0.805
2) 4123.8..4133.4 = 0.789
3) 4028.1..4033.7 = 0.805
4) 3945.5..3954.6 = 0.767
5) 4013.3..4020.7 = 0.806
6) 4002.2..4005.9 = 0.835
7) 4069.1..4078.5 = 0.791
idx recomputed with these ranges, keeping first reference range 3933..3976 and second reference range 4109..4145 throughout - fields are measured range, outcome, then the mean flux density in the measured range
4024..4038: -0.07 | 0.8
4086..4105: 0.11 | 0.699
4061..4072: -0.05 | 0.794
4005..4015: -0.09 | 0.804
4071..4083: -0.04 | 0.792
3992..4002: -0.09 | 0.796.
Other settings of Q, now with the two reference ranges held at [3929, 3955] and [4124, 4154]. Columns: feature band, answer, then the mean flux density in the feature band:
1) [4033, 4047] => -0.6 A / 0.79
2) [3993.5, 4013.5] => -1.5 A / 0.8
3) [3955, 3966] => -0.9 A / 0.792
